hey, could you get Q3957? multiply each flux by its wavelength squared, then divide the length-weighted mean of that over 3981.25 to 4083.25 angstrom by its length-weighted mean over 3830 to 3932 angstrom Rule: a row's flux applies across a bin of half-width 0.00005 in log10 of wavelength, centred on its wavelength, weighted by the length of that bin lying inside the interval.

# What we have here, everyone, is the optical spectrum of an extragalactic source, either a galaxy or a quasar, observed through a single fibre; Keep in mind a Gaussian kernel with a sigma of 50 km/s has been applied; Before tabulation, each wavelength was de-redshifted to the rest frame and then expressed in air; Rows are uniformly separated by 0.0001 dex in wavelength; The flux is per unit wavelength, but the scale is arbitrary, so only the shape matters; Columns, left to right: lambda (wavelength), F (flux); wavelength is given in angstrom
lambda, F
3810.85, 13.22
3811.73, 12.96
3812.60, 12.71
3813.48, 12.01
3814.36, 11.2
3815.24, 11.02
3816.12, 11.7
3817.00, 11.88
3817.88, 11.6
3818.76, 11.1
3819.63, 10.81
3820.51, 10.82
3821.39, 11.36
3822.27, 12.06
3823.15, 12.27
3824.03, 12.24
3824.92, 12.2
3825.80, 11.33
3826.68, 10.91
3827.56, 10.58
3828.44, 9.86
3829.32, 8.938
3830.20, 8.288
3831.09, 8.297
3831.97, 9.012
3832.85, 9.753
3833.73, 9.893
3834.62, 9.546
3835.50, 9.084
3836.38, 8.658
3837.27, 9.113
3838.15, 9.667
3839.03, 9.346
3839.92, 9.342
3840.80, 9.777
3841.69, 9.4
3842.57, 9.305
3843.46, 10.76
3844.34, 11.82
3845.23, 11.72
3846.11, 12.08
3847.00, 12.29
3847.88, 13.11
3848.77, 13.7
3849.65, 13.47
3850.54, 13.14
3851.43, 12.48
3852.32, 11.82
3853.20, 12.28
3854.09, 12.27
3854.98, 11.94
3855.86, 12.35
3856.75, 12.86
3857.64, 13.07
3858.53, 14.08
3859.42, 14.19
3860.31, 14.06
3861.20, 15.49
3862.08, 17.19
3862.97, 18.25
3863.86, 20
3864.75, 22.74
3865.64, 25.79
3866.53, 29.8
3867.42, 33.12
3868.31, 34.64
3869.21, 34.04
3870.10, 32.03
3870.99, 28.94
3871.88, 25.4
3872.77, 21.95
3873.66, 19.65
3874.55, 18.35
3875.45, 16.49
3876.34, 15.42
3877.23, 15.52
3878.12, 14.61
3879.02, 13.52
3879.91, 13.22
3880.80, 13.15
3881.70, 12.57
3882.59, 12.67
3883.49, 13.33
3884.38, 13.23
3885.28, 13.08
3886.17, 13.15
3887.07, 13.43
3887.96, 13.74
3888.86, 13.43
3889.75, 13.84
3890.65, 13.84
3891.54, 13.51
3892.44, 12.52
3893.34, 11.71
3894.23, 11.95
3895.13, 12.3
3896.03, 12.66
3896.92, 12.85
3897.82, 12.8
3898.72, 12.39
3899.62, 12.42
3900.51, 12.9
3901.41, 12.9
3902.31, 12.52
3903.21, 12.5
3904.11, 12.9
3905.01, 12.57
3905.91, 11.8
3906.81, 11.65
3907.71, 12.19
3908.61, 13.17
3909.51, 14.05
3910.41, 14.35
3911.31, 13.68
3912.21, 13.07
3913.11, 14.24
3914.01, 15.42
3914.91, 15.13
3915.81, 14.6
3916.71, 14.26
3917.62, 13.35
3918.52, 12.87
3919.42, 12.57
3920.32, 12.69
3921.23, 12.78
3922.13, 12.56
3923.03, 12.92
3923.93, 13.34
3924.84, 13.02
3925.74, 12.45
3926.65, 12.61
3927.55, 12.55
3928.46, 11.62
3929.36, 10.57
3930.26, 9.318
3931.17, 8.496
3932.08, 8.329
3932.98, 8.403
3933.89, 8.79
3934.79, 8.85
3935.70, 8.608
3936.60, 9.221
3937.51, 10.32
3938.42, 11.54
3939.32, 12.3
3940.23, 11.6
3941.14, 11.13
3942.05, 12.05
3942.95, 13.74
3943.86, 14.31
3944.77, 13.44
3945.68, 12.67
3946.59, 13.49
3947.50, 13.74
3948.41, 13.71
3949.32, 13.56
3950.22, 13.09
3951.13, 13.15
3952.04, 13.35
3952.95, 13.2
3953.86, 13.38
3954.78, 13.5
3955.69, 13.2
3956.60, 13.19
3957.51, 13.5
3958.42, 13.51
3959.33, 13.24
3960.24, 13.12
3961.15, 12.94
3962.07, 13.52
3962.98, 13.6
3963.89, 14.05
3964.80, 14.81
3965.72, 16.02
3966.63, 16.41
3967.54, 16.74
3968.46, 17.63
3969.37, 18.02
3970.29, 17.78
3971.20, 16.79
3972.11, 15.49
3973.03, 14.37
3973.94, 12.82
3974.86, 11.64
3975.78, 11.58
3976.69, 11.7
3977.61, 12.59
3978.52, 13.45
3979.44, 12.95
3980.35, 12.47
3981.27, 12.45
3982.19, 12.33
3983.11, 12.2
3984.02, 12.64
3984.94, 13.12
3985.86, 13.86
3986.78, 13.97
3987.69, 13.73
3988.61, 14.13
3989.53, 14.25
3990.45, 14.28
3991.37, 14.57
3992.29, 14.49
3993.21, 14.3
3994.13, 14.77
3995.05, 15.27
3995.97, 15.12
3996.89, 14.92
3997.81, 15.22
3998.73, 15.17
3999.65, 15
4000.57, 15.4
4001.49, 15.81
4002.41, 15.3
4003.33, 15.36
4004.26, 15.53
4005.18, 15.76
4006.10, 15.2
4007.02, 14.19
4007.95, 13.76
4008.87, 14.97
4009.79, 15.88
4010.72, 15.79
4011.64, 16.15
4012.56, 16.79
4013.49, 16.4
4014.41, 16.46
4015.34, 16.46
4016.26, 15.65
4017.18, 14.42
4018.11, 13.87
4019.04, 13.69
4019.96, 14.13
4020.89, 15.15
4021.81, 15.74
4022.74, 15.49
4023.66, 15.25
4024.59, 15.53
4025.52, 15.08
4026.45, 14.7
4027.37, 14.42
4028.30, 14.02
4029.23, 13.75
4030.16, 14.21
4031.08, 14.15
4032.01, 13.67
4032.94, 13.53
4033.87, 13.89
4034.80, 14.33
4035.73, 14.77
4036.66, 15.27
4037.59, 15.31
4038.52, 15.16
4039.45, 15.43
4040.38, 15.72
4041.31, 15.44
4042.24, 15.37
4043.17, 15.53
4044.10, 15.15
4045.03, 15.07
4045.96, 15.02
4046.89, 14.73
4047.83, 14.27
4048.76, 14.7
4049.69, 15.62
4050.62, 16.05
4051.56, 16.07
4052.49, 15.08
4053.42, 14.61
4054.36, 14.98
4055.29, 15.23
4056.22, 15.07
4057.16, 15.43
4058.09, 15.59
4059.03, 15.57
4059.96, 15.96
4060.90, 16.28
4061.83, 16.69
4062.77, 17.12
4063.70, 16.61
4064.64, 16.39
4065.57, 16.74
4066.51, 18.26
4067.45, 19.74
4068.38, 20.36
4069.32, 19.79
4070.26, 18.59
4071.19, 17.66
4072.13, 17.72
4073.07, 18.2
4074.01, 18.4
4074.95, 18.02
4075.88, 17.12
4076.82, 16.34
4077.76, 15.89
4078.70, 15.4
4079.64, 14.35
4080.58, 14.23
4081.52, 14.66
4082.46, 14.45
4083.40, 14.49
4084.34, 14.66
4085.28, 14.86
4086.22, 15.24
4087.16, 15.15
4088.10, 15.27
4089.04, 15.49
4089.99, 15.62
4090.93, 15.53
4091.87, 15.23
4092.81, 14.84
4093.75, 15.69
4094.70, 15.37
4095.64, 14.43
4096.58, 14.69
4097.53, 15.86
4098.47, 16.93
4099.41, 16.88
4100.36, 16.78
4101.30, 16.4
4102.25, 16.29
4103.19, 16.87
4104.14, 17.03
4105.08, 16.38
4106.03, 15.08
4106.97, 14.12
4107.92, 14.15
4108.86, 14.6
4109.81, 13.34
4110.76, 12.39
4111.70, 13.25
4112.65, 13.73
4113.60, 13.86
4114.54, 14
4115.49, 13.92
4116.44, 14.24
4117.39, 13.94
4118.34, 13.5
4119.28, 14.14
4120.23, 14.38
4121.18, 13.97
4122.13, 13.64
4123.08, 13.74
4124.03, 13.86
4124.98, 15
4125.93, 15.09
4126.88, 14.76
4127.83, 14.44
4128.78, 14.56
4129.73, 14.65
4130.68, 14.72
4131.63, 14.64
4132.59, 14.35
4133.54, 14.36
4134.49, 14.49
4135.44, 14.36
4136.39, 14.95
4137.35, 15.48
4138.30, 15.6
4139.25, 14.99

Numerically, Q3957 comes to 1.17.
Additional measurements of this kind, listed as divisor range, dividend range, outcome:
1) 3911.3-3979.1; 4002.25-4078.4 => 1.27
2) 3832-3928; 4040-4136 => 1.19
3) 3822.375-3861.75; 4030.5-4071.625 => 1.56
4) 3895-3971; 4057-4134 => 1.30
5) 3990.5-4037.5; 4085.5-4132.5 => 1.04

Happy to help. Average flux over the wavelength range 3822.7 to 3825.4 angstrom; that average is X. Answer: 12.2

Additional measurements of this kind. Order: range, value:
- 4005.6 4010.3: 14.8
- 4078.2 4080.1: 14.9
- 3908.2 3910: 13.6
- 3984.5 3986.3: 13.5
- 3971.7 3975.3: 13.5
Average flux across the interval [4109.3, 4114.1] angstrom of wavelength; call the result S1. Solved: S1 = 13.3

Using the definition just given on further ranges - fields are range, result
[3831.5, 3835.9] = 9.46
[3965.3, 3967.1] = 16.3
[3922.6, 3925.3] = 13.1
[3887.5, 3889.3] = 13.6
